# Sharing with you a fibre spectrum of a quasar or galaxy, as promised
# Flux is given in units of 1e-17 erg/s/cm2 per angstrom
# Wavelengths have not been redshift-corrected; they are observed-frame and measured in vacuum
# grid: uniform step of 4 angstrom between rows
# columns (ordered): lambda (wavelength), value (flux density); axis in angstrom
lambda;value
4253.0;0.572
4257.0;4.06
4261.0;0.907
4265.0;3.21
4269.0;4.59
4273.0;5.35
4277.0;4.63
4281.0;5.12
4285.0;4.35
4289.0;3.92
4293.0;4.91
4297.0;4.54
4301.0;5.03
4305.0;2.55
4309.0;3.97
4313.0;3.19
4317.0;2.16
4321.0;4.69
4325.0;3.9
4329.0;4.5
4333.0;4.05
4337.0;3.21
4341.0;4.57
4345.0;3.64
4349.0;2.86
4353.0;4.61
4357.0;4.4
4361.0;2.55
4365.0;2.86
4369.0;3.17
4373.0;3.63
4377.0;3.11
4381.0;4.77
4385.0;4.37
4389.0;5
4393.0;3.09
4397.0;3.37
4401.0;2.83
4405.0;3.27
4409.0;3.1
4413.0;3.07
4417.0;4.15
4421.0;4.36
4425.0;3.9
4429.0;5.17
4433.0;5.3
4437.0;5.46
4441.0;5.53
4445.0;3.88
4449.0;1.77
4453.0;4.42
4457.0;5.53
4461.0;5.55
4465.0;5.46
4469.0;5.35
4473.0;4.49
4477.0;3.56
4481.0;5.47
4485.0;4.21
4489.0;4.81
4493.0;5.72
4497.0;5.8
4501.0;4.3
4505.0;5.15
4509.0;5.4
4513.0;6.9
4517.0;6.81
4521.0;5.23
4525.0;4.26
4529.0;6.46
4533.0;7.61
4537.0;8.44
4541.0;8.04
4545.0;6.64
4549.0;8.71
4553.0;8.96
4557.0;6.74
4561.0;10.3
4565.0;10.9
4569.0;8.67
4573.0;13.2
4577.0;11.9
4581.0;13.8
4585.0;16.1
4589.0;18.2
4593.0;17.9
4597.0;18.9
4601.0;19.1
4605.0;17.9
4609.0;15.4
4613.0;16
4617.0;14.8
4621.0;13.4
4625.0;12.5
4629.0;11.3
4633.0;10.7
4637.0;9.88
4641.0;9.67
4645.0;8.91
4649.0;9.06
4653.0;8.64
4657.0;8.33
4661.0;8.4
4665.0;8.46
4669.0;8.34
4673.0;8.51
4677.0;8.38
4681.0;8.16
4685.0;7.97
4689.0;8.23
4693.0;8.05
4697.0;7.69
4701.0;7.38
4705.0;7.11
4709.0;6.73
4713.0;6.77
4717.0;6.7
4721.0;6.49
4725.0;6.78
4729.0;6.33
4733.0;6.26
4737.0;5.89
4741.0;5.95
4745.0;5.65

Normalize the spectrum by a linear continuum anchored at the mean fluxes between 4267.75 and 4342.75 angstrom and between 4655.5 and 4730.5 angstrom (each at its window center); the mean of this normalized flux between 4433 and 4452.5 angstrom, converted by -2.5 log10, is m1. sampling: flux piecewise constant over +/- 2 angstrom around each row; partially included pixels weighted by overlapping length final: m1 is 0.24 mag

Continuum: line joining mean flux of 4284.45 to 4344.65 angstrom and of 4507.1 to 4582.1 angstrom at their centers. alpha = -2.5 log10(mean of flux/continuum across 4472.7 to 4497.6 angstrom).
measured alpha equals 0.43 mag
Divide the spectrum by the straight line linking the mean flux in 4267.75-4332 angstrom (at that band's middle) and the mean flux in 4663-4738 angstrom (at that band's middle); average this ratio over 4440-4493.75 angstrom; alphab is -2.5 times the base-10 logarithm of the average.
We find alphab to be 0.19 mag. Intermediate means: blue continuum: 4.21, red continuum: 7.4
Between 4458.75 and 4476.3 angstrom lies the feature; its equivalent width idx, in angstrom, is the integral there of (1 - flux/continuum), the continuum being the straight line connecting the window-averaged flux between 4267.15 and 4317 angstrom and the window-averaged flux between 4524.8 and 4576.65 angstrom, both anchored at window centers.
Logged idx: 5.2 angstrom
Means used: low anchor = 4.26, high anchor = 8.63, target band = 5.09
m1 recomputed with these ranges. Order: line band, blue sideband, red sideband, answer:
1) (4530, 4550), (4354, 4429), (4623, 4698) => -0.174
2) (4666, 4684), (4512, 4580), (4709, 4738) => -0.190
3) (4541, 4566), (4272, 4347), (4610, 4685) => -0.006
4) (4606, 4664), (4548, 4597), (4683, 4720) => -0.119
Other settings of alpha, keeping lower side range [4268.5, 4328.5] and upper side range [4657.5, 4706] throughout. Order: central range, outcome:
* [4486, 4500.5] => 0.178 mag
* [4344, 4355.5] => 0.252 mag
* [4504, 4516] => 0.069 mag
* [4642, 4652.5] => -0.165 mag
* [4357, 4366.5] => 0.497 mag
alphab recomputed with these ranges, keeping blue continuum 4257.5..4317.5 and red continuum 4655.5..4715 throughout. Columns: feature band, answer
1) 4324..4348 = 0.126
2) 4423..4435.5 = 0.115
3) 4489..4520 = 0.084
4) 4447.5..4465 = 0.239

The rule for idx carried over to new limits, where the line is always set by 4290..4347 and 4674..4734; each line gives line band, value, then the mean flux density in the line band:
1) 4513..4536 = -2.1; 6.25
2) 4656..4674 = -3.7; 8.41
